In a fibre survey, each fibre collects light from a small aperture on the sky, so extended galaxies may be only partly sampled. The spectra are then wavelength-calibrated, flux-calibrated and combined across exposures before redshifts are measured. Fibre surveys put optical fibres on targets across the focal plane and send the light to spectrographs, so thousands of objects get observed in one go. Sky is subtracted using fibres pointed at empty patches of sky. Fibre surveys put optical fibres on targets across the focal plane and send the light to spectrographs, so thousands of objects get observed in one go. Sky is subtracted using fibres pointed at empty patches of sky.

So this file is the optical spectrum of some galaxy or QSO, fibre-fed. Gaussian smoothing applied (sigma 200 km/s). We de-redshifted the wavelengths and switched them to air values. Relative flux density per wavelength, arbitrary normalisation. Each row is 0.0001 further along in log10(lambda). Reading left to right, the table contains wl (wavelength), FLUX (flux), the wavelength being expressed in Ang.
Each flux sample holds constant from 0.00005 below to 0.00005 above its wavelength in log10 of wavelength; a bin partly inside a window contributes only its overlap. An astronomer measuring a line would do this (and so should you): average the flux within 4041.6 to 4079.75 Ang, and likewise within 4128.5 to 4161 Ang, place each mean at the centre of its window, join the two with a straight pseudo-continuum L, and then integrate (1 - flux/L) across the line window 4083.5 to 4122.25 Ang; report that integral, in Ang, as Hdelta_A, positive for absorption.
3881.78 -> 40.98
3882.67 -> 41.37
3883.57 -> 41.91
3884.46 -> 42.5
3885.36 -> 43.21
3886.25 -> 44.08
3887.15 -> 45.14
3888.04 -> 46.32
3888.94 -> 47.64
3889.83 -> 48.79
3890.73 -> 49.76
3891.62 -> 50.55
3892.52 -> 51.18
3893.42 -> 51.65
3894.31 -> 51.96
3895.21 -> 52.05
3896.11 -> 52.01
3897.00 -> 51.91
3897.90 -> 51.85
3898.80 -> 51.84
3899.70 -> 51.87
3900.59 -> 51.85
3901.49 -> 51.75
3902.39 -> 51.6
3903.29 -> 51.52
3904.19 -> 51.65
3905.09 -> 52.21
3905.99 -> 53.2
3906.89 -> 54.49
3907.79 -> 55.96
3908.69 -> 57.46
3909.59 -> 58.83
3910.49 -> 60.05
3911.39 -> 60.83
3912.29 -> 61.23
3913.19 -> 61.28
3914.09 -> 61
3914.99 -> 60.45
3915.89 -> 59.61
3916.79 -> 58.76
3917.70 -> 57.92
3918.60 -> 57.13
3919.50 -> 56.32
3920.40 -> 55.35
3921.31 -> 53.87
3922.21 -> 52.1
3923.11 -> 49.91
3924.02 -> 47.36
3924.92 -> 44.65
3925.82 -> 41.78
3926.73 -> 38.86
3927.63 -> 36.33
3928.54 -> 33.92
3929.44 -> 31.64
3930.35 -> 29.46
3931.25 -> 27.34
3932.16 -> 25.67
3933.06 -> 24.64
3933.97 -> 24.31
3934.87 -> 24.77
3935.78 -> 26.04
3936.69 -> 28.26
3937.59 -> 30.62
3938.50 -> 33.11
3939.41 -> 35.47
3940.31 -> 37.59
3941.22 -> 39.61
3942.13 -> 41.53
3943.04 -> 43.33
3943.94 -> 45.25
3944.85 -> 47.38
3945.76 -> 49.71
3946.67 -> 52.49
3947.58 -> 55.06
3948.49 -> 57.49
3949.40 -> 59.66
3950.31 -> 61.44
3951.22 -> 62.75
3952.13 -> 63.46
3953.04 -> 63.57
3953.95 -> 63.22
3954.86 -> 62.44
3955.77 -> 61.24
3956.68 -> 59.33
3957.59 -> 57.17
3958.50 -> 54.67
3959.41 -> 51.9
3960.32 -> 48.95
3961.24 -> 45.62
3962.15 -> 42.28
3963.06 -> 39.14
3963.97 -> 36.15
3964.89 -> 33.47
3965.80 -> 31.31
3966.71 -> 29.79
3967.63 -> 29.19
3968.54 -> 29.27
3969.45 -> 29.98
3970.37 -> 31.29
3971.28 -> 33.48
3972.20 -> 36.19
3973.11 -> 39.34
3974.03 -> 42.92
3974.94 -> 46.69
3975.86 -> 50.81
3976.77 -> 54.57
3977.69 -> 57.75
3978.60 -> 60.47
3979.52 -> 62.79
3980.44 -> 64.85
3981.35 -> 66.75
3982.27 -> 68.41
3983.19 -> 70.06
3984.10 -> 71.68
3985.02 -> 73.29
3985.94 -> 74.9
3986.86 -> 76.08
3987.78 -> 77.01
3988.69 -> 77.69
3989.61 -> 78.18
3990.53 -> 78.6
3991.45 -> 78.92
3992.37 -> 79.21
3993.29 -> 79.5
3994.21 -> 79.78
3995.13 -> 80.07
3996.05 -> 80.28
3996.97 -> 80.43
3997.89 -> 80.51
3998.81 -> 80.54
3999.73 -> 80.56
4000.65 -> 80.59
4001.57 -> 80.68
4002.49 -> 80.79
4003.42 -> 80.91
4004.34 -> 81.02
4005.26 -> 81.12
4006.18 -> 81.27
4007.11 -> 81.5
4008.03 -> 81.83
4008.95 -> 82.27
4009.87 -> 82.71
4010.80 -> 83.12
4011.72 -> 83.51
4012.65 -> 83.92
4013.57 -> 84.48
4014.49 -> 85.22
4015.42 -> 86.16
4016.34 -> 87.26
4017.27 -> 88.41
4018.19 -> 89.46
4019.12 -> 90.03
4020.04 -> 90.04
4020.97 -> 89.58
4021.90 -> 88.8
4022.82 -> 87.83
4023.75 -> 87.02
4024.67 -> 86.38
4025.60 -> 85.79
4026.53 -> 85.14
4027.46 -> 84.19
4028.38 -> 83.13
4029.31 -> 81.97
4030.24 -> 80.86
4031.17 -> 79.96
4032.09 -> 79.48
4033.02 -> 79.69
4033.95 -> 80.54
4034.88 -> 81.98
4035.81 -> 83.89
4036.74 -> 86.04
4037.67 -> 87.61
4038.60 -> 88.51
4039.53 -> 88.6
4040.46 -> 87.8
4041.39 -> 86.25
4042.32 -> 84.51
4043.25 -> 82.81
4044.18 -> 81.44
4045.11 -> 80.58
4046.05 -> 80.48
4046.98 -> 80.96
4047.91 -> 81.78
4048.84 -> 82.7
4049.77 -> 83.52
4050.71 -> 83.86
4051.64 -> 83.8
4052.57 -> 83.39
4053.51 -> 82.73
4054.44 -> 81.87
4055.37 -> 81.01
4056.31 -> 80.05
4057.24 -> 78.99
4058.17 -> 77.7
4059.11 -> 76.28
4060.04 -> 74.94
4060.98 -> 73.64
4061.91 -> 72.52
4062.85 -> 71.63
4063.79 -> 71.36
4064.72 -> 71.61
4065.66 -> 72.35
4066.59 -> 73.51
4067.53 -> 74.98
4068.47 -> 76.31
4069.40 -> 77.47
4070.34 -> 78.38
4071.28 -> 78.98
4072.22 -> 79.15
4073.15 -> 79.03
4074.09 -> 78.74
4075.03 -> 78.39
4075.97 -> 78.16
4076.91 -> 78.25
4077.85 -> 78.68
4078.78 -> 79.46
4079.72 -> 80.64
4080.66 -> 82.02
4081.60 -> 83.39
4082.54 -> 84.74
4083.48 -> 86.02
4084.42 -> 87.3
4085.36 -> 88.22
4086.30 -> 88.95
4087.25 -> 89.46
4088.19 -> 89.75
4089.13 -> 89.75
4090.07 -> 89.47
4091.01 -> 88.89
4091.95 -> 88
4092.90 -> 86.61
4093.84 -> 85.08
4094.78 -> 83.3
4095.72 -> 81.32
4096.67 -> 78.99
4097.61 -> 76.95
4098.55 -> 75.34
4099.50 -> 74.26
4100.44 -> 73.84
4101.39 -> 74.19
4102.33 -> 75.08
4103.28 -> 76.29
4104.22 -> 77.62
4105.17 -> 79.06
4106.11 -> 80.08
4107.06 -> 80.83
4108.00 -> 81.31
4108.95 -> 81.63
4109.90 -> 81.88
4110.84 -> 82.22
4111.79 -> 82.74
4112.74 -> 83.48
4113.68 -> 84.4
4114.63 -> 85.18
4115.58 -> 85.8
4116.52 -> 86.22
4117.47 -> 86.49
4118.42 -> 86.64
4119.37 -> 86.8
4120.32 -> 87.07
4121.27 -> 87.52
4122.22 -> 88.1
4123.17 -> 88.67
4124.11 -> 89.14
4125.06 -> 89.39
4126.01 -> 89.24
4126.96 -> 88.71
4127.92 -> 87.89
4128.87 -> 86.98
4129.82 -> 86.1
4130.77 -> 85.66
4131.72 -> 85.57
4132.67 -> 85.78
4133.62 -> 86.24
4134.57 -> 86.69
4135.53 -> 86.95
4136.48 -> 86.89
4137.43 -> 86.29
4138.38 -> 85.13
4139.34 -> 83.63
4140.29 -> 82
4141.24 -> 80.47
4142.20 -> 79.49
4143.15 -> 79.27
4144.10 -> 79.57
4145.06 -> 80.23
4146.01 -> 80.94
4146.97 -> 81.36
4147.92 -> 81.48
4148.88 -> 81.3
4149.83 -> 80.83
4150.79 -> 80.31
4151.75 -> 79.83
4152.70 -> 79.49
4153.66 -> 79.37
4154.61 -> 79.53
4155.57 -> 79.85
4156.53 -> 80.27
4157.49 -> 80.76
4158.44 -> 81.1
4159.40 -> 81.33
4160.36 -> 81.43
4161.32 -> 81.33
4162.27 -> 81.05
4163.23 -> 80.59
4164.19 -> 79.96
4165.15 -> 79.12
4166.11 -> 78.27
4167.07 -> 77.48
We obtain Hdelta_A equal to -1.31 Ang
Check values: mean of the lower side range 78.7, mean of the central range 83.3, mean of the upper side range 82.4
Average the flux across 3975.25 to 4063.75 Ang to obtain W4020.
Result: 79.9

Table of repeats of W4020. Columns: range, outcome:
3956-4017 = 65.3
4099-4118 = 80.6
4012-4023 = 87.5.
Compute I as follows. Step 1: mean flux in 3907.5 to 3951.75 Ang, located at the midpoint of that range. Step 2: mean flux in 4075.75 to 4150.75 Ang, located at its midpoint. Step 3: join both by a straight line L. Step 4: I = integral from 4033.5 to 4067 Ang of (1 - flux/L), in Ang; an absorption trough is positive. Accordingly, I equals -4.7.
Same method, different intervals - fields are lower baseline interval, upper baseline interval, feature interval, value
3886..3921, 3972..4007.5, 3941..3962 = 3.13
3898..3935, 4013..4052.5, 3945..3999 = 6.57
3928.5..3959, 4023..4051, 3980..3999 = -3.61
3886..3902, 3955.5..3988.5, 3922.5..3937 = 4.86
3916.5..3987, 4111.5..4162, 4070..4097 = -3.72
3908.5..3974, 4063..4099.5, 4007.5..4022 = -4.89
